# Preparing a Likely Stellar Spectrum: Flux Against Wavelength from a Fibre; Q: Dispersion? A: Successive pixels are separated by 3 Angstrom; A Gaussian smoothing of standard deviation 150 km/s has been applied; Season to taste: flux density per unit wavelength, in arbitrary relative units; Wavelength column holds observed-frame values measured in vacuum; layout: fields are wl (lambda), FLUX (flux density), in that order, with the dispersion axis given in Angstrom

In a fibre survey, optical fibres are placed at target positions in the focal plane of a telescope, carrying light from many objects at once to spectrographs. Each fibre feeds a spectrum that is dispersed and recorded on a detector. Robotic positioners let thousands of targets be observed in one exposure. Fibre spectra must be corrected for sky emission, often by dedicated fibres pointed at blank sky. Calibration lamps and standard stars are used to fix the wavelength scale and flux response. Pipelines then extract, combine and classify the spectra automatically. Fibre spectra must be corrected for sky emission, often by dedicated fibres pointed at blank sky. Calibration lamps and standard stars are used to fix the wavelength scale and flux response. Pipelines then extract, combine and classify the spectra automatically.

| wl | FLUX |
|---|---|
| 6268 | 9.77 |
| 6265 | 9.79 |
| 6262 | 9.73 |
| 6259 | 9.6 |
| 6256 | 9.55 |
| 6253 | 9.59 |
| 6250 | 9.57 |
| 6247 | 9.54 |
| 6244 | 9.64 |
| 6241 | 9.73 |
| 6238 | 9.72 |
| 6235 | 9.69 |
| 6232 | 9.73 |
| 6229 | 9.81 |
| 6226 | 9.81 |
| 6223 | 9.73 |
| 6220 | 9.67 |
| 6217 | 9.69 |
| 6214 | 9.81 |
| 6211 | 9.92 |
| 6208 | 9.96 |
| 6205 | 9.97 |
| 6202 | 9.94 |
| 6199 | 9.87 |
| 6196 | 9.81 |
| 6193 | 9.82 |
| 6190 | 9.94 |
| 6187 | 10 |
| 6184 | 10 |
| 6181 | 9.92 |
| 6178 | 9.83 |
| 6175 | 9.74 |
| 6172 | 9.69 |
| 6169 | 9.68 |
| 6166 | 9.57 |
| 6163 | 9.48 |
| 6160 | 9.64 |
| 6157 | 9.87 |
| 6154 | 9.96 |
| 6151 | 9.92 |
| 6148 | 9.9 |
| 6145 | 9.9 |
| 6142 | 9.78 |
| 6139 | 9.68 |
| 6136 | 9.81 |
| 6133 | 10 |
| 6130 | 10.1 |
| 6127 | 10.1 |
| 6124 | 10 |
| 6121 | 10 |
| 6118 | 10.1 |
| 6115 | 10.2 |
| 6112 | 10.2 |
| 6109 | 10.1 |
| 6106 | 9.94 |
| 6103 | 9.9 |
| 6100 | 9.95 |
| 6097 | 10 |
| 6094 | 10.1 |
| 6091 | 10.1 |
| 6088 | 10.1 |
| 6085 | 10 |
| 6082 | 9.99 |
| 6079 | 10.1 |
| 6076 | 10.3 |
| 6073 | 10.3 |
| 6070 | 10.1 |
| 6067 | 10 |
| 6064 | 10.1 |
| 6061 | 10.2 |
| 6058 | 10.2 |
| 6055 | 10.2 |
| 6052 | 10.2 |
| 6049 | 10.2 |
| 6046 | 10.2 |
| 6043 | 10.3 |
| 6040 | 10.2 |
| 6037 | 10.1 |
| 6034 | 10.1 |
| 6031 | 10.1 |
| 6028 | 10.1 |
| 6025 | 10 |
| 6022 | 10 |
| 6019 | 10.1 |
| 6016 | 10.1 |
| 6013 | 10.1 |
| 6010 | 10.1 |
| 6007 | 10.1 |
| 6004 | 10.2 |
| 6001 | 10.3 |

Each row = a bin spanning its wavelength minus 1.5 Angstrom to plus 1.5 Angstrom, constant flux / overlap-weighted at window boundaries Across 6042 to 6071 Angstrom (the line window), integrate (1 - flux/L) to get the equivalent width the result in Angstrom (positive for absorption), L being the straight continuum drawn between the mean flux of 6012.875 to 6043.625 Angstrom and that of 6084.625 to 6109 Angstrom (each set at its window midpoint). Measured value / -0.3 Angstrom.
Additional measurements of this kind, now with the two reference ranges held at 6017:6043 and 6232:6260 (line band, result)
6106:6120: -0.3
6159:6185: 0.2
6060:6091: -0.4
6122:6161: -0.2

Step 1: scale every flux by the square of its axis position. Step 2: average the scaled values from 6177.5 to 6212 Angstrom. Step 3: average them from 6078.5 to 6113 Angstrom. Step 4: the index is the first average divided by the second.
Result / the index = 1.02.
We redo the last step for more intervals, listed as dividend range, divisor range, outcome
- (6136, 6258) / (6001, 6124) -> 1.01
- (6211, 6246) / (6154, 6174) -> 1.03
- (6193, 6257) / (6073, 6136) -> 1.01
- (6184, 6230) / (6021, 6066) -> 1.02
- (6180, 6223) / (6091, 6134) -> 1.01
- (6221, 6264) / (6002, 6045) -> 1.03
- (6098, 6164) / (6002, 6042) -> 1.02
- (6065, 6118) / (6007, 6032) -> 1.02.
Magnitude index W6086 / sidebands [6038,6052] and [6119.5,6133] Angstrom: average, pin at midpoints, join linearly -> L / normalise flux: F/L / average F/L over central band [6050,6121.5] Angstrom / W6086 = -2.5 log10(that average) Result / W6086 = 0.00 mag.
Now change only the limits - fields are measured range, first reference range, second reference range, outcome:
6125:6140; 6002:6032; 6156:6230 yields 0.00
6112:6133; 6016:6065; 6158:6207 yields -0.01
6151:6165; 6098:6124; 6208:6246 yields 0.02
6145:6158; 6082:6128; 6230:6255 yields 0.00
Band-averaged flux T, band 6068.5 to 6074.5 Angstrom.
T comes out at 10.2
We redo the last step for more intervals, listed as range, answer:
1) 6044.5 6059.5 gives 10.2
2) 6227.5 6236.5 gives 9.74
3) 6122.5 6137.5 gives 10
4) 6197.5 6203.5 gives 9.9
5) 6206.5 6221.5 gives 9.81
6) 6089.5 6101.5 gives 10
